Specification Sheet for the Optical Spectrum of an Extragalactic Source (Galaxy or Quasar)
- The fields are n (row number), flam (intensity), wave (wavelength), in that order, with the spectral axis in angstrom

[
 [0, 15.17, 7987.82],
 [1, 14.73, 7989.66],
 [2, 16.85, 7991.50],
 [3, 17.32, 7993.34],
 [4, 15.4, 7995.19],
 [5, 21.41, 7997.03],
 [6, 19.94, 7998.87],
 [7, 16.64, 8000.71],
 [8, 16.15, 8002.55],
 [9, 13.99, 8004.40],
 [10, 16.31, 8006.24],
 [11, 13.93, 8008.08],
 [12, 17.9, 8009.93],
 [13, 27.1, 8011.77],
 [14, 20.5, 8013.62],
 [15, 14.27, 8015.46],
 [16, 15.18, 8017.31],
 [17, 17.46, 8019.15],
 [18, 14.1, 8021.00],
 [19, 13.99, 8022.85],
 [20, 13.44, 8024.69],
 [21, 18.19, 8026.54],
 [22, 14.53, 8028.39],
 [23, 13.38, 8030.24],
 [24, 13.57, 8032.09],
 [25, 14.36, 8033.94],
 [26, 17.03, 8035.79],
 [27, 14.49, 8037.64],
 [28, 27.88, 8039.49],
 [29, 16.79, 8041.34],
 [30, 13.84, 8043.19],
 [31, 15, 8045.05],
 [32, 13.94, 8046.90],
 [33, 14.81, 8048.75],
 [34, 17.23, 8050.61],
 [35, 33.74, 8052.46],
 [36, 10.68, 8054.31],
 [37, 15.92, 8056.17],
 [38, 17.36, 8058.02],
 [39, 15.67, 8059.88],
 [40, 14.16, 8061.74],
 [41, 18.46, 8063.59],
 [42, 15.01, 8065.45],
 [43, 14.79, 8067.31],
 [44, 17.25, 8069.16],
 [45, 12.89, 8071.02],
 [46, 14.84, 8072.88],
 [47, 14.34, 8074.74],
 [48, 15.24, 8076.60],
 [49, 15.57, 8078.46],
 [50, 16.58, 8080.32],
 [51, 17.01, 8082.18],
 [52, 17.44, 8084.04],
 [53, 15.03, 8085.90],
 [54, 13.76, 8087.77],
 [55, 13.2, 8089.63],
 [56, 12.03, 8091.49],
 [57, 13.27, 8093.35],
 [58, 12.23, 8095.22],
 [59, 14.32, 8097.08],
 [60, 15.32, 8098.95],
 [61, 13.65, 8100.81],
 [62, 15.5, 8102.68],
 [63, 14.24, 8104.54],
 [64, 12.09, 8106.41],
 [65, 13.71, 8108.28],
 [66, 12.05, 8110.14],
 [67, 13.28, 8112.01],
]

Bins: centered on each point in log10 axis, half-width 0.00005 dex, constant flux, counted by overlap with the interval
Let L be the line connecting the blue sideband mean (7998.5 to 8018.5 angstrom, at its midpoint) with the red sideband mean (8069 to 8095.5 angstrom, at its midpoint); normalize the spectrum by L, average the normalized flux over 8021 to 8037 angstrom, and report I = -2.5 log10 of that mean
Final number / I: 0.13 mag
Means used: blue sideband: 17.4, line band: 14.8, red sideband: 14.7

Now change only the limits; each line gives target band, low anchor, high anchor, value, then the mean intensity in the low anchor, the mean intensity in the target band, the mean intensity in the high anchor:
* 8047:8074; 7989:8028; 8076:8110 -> -0.08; 16.9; 16.5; 14.4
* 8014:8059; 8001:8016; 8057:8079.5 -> 0.01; 17.6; 16.4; 15.5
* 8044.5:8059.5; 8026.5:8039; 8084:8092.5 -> -0.17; 15.3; 17.3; 14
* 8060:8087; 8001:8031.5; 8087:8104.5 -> -0.08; 16.3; 15.6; 13.7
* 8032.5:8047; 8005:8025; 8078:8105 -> -0.04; 16.8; 16.7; 14.6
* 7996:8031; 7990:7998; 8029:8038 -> -0.05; 17.5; 16.8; 14.6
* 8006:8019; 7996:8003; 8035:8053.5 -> 0.04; 18.7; 17.9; 18.4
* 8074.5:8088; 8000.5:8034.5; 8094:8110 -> -0.10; 16.1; 15.8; 13.8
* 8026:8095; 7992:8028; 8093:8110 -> -0.05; 17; 15.9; 13.8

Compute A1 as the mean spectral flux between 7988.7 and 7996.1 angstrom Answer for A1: 16.1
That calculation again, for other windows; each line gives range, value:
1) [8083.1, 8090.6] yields 14.8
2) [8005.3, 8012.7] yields 18.8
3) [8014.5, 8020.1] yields 15.7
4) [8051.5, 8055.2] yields 22.3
